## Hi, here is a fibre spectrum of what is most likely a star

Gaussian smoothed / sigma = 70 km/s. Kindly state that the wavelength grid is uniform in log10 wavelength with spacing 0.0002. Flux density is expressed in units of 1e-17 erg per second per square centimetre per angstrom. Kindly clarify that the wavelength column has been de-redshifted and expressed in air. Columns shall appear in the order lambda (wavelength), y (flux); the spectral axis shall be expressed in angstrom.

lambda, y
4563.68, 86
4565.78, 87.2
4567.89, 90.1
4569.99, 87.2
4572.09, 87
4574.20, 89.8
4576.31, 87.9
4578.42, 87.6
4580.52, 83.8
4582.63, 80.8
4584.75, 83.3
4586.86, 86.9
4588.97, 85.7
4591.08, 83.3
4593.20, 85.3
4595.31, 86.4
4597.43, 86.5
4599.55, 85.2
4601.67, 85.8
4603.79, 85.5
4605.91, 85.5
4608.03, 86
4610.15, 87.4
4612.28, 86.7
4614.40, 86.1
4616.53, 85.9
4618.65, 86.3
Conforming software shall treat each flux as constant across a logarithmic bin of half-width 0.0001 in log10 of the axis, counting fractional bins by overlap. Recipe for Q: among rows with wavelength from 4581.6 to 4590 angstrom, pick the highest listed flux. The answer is 86.9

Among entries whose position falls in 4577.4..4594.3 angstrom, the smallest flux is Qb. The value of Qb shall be 80.8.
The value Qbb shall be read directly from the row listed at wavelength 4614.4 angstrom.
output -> 86.1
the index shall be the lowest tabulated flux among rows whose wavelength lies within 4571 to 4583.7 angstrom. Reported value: 80.8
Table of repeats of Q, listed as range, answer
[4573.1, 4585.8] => 89.8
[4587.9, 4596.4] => 86.4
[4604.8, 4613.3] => 87.4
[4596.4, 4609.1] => 86.5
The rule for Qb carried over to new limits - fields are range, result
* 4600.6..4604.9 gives 85.5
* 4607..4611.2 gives 86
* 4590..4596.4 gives 83.3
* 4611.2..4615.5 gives 86.1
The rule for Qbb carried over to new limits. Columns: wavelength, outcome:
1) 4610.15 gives 87.4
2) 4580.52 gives 83.8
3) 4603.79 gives 85.5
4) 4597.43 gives 86.5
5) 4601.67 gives 85.8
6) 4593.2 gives 85.3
